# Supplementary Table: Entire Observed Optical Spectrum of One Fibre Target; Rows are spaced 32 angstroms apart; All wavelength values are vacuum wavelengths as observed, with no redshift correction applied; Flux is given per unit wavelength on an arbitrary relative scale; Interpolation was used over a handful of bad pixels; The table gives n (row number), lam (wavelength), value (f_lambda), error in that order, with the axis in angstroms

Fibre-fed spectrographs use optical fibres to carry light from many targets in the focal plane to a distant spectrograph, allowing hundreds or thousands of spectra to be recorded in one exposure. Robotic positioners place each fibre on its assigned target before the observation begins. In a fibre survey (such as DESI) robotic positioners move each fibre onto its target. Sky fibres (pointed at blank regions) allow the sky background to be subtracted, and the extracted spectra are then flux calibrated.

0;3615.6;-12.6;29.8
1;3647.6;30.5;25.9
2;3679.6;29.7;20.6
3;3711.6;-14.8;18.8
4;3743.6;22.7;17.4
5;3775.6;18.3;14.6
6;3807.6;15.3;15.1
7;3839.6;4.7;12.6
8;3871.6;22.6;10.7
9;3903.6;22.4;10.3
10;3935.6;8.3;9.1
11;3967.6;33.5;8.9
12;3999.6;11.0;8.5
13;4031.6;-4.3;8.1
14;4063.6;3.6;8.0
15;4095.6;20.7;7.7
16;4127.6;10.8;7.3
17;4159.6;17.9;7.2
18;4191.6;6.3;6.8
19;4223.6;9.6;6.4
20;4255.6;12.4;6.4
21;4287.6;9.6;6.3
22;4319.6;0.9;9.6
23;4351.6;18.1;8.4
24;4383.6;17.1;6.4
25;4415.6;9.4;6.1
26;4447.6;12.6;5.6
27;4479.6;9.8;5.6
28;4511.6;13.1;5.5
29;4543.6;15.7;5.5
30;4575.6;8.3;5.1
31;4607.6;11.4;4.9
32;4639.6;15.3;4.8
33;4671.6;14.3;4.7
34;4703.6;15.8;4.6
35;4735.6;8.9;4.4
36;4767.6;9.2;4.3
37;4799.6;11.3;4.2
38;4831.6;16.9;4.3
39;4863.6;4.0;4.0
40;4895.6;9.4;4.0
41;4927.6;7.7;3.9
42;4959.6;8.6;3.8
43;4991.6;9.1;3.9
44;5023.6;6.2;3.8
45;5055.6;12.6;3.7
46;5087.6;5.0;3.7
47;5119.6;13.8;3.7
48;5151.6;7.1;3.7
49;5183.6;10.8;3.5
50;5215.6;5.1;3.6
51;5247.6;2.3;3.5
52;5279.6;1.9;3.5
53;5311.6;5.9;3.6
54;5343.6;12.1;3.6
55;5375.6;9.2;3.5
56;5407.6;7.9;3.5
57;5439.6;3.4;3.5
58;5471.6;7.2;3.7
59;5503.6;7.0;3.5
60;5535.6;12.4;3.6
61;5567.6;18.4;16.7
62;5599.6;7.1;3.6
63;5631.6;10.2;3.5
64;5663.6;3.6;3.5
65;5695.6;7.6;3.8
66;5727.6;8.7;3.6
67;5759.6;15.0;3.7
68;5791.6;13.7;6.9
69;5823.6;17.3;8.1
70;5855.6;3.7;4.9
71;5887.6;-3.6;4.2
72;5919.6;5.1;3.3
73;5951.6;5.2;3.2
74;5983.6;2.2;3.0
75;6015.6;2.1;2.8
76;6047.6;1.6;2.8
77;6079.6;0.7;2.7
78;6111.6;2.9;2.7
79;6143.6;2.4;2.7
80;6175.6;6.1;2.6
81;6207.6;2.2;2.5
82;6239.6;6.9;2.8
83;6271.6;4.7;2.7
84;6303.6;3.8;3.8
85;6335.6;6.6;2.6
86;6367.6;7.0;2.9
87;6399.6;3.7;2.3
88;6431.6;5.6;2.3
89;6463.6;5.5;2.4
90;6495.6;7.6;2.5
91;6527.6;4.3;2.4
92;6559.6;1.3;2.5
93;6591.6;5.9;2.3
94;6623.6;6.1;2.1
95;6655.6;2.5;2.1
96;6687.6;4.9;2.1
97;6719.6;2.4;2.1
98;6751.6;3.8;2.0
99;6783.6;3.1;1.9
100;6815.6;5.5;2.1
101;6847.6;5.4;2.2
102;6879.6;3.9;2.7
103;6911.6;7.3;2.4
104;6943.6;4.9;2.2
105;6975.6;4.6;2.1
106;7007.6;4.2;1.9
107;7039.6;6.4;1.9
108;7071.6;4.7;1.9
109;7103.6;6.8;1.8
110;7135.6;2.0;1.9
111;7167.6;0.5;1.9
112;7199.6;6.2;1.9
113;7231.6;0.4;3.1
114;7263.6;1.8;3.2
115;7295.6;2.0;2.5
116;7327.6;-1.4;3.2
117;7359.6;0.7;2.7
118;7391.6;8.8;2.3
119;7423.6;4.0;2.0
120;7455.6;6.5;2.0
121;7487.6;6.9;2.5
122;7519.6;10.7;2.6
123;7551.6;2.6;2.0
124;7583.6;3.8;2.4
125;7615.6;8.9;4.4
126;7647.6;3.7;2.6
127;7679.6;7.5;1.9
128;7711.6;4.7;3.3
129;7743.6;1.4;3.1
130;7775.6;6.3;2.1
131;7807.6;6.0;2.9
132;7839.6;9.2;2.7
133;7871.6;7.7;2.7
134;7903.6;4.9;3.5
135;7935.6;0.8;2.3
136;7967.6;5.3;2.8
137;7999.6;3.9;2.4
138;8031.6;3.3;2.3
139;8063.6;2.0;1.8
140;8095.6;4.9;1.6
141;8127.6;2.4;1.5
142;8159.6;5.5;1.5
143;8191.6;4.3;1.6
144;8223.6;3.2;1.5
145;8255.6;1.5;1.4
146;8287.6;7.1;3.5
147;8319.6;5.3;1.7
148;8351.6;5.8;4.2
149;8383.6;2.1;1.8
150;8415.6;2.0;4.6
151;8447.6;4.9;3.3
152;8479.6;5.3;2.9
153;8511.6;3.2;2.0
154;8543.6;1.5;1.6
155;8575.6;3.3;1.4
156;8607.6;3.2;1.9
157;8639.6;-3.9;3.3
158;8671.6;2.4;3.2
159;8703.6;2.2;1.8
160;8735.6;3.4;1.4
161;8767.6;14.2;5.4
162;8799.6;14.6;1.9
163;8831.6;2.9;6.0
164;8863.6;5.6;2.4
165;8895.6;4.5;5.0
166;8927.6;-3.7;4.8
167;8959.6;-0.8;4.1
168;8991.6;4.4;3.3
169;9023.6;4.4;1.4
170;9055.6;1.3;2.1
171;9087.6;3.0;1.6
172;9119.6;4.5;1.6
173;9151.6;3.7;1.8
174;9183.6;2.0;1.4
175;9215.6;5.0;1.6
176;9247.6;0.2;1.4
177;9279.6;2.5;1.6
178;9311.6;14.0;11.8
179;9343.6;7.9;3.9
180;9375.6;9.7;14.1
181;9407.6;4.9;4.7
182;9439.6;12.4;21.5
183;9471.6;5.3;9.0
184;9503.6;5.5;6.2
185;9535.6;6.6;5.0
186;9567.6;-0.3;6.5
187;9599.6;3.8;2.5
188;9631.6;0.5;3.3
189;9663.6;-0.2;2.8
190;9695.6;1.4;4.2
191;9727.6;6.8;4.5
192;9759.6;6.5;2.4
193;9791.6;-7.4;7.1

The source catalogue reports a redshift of 1.36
